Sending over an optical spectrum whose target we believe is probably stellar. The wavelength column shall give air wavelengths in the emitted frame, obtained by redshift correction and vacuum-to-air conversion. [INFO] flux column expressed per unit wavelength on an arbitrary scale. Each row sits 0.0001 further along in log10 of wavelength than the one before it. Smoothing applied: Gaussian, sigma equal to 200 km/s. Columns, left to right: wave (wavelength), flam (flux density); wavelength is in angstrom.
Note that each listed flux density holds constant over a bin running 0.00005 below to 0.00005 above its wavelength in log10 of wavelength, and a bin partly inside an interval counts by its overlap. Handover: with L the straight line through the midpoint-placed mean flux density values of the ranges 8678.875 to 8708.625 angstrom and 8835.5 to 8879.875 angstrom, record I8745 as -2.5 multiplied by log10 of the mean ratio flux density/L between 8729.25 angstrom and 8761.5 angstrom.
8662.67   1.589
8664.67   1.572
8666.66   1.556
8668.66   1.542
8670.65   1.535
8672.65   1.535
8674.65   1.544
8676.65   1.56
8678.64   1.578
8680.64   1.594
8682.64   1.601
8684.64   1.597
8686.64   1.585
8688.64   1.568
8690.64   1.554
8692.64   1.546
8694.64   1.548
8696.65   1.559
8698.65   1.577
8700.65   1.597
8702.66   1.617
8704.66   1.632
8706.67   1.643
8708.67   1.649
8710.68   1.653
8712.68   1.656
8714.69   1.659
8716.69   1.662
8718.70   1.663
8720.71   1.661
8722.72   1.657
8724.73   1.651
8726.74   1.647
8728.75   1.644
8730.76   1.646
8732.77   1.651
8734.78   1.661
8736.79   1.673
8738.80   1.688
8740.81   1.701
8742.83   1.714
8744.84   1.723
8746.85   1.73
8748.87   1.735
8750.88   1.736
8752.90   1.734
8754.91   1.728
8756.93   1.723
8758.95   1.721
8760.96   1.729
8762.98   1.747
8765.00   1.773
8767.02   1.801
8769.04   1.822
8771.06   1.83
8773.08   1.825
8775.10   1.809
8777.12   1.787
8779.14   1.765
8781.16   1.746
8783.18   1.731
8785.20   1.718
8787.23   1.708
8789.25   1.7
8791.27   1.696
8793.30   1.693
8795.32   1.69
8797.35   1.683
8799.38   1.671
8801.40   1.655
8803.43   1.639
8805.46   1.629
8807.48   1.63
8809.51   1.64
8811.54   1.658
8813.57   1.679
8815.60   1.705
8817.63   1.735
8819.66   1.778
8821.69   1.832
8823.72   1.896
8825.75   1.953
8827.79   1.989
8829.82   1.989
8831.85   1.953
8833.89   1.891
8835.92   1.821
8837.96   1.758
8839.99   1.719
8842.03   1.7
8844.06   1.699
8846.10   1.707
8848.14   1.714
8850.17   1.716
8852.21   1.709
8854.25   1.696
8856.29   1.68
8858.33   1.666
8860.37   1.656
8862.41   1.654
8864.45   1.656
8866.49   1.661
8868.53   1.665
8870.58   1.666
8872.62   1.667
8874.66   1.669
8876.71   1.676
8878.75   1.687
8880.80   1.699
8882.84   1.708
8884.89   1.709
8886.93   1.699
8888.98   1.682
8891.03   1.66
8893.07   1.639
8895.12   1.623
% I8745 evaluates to -0.05 mag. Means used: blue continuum 1.59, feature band 1.7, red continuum 1.69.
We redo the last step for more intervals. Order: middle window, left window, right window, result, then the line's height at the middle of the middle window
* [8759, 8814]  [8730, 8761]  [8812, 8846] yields 0.02 mag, 1.76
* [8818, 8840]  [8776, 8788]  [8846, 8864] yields -0.10 mag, 1.71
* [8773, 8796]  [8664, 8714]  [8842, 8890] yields -0.06 mag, 1.64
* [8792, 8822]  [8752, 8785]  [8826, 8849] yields 0.07 mag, 1.79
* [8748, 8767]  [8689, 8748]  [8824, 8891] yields -0.05 mag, 1.67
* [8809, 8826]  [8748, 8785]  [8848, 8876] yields -0.03 mag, 1.72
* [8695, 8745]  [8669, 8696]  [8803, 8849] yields -0.02 mag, 1.62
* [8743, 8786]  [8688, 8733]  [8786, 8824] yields -0.06 mag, 1.67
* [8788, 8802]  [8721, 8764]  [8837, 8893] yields 0.00 mag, 1.69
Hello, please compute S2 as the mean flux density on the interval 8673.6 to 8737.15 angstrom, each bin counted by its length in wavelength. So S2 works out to 1.62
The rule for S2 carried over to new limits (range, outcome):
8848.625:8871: 1.68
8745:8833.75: 1.75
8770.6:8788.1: 1.77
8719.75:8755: 1.69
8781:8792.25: 1.72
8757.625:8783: 1.78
